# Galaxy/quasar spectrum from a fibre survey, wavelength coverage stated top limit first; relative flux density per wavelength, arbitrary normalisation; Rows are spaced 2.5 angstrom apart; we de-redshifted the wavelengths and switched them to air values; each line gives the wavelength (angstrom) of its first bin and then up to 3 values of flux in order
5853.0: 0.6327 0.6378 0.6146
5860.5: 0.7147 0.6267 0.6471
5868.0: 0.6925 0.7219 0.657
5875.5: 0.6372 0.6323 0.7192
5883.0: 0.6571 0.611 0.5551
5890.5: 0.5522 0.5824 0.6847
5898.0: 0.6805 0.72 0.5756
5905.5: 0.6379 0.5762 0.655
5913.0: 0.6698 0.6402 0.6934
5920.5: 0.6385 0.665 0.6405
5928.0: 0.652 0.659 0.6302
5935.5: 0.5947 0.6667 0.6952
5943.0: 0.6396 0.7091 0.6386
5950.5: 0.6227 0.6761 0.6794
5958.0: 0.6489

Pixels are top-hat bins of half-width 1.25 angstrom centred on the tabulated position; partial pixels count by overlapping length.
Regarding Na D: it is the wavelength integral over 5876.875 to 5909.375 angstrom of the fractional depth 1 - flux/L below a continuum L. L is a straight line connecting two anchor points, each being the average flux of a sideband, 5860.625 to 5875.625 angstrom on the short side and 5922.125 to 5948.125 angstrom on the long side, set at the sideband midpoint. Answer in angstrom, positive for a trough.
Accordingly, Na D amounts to 1.7 angstrom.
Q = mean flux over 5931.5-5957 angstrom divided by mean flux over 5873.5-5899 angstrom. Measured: 1.0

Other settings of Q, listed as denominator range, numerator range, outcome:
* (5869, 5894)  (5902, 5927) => 1.01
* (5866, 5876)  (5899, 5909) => 0.93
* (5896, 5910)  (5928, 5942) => 1.01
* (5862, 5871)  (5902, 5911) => 0.91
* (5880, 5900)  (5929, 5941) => 1.03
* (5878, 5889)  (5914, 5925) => 1.03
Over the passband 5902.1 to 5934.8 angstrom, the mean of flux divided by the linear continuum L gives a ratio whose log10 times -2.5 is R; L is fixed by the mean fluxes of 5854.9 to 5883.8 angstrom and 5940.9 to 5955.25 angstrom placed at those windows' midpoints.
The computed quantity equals 0.04 mag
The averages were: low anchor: 0.664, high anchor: 0.661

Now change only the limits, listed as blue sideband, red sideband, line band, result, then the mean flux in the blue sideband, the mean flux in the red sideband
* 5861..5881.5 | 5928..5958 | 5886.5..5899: 0.09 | 0.668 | 0.655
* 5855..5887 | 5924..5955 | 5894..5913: 0.01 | 0.659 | 0.653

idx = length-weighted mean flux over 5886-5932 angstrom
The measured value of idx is 0.637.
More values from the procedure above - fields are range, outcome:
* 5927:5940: 0.643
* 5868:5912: 0.64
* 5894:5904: 0.665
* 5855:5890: 0.65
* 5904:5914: 0.632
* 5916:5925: 0.661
